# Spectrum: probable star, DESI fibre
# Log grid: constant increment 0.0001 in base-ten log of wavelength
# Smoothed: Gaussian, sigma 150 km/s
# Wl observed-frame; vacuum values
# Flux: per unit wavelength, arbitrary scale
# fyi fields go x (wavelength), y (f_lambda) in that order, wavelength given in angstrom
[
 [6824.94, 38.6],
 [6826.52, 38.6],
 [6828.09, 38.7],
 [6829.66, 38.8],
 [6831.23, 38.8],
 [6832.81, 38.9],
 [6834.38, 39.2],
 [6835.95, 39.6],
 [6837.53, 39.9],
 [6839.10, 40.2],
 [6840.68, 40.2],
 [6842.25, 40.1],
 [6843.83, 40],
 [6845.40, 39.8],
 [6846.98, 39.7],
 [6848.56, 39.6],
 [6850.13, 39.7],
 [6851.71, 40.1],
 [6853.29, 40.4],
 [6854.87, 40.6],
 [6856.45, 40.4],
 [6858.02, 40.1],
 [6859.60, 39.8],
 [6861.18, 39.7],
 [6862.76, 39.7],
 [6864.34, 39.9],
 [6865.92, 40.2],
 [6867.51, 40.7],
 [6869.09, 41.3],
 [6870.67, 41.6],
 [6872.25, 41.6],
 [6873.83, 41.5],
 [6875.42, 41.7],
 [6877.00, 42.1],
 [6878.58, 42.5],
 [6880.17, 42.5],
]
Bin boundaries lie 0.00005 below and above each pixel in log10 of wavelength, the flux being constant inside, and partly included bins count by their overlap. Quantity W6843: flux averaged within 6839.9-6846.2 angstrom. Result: 40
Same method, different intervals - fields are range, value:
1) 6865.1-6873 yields 41.1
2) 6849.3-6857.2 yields 40.2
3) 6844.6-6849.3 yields 39.7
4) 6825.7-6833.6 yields 38.7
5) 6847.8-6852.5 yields 39.8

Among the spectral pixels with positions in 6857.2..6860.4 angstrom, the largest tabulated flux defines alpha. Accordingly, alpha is 40.1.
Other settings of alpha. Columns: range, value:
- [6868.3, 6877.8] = 42.1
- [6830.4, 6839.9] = 40.2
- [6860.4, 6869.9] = 41.3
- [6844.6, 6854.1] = 40.4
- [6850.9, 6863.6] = 40.6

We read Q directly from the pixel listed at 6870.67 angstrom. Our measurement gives 41.6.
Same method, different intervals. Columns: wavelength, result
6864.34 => 39.9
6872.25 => 41.6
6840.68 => 40.2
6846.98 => 39.7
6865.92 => 40.2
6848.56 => 39.6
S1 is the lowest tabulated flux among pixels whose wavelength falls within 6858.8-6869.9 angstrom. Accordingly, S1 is 39.7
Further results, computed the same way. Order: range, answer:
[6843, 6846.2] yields 39.8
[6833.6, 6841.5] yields 39.2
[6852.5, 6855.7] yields 40.4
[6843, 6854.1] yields 39.6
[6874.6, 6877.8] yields 41.7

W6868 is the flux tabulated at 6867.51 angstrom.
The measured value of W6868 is 40.7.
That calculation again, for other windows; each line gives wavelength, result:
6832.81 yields 38.9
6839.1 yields 40.2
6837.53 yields 39.9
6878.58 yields 42.5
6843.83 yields 40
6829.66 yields 38.8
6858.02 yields 40.1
